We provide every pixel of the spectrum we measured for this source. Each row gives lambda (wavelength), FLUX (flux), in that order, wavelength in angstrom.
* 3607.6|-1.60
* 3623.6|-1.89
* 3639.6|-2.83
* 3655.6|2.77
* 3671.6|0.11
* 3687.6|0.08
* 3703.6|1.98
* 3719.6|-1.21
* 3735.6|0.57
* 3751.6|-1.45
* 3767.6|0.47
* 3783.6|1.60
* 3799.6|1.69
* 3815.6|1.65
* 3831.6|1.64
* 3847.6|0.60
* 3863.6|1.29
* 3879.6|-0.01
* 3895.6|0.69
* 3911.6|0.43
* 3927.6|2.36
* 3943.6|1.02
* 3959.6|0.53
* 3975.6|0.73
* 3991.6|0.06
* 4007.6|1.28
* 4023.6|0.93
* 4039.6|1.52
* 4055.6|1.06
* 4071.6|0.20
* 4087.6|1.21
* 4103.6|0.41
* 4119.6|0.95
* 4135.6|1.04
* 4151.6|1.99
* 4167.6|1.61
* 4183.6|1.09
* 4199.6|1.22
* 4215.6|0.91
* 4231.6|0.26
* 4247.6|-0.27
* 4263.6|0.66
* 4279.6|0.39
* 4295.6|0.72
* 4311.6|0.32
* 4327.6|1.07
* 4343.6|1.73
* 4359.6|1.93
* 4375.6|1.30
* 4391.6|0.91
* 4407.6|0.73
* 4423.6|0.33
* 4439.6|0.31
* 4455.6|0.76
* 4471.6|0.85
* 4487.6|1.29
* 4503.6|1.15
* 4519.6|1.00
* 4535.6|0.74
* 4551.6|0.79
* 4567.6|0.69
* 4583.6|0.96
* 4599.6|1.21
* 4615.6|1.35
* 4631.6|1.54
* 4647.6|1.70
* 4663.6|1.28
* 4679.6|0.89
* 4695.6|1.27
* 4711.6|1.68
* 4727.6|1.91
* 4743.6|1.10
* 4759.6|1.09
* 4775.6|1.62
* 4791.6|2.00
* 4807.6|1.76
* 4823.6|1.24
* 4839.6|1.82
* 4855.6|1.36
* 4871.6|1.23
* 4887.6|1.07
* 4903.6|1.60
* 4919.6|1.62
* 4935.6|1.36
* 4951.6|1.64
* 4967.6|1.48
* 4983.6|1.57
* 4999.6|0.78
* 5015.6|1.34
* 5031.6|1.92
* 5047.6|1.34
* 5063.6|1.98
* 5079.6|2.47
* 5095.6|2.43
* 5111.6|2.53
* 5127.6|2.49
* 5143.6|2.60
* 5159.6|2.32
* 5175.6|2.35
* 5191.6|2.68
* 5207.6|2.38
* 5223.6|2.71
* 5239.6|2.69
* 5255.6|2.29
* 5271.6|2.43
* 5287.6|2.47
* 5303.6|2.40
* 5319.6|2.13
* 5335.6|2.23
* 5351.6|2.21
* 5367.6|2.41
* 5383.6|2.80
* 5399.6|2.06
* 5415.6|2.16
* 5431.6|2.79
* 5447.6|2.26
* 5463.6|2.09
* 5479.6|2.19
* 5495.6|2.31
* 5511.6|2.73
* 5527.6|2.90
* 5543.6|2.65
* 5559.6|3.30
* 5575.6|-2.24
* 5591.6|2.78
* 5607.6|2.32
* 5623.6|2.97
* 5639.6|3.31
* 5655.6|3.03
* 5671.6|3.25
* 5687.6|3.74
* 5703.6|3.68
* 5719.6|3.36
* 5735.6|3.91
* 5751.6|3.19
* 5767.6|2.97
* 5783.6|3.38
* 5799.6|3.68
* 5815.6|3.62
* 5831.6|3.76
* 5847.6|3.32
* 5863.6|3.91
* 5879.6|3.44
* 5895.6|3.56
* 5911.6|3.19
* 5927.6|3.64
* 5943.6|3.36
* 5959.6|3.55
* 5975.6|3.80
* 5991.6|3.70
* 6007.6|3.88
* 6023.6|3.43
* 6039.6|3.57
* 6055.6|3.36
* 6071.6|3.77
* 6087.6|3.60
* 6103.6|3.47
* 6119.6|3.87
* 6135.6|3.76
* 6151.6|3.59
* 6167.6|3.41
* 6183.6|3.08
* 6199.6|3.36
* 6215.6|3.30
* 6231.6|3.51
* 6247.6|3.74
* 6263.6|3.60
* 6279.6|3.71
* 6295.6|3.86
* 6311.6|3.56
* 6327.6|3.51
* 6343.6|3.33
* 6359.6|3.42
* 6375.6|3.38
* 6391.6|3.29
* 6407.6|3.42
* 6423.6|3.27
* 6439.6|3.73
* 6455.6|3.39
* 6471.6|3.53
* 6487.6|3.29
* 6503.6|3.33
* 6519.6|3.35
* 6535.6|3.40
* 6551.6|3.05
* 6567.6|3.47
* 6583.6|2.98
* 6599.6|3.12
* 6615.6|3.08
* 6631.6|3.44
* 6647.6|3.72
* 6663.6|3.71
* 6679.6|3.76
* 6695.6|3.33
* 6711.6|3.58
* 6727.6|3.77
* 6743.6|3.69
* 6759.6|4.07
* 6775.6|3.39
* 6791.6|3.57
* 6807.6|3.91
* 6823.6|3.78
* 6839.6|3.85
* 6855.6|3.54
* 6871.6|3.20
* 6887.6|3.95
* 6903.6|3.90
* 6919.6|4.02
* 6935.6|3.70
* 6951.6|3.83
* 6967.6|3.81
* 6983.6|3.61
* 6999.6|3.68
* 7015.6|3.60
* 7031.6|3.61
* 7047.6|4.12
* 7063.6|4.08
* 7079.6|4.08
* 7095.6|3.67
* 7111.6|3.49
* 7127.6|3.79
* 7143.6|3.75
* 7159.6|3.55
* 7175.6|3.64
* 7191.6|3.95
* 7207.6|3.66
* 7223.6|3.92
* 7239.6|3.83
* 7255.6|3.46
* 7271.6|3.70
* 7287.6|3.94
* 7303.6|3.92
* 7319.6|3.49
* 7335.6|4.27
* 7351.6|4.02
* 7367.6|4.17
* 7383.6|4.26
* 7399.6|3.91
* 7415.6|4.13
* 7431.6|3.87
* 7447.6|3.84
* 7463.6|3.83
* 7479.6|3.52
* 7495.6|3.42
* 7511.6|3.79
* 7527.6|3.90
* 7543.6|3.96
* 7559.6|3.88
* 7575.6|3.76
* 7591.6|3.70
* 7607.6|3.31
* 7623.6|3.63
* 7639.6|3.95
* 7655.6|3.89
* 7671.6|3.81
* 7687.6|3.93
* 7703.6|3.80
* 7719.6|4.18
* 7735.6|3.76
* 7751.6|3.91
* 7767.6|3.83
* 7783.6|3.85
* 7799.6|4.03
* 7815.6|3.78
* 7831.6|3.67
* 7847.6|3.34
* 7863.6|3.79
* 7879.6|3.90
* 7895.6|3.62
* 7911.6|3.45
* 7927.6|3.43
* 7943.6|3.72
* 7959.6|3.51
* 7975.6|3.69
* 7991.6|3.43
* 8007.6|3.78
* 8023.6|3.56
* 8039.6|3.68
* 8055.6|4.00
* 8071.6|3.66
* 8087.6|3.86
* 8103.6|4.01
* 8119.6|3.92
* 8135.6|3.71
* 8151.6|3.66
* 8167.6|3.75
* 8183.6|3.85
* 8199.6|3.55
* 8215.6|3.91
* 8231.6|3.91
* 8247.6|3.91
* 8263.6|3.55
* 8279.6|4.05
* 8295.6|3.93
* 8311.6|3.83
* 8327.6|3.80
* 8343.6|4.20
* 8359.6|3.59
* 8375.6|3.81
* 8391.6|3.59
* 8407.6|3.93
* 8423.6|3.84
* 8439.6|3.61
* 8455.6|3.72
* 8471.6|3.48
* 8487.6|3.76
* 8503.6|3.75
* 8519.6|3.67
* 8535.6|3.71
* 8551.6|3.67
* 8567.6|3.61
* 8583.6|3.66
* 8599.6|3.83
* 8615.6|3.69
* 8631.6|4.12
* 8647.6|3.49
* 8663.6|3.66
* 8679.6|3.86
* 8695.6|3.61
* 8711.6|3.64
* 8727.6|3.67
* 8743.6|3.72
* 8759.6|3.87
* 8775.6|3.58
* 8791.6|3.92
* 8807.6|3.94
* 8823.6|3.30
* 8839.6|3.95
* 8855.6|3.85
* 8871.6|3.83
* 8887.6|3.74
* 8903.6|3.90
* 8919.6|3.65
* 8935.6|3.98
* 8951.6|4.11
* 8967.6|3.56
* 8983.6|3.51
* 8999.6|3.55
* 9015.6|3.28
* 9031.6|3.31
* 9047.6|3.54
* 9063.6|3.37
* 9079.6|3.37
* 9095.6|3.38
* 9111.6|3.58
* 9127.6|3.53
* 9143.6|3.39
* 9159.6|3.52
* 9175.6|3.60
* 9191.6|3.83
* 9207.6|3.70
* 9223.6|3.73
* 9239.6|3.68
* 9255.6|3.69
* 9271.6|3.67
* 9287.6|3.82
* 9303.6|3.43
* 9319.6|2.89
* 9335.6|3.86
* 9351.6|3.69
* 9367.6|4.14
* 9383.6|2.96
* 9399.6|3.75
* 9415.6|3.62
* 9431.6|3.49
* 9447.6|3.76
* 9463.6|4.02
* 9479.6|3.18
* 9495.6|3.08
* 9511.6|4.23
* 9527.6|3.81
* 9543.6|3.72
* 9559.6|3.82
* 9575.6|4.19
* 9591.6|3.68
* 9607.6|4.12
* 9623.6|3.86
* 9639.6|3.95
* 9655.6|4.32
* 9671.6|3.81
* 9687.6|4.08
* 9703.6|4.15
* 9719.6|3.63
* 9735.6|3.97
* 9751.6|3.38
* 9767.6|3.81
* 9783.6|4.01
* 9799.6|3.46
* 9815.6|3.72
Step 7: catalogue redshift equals 0.27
